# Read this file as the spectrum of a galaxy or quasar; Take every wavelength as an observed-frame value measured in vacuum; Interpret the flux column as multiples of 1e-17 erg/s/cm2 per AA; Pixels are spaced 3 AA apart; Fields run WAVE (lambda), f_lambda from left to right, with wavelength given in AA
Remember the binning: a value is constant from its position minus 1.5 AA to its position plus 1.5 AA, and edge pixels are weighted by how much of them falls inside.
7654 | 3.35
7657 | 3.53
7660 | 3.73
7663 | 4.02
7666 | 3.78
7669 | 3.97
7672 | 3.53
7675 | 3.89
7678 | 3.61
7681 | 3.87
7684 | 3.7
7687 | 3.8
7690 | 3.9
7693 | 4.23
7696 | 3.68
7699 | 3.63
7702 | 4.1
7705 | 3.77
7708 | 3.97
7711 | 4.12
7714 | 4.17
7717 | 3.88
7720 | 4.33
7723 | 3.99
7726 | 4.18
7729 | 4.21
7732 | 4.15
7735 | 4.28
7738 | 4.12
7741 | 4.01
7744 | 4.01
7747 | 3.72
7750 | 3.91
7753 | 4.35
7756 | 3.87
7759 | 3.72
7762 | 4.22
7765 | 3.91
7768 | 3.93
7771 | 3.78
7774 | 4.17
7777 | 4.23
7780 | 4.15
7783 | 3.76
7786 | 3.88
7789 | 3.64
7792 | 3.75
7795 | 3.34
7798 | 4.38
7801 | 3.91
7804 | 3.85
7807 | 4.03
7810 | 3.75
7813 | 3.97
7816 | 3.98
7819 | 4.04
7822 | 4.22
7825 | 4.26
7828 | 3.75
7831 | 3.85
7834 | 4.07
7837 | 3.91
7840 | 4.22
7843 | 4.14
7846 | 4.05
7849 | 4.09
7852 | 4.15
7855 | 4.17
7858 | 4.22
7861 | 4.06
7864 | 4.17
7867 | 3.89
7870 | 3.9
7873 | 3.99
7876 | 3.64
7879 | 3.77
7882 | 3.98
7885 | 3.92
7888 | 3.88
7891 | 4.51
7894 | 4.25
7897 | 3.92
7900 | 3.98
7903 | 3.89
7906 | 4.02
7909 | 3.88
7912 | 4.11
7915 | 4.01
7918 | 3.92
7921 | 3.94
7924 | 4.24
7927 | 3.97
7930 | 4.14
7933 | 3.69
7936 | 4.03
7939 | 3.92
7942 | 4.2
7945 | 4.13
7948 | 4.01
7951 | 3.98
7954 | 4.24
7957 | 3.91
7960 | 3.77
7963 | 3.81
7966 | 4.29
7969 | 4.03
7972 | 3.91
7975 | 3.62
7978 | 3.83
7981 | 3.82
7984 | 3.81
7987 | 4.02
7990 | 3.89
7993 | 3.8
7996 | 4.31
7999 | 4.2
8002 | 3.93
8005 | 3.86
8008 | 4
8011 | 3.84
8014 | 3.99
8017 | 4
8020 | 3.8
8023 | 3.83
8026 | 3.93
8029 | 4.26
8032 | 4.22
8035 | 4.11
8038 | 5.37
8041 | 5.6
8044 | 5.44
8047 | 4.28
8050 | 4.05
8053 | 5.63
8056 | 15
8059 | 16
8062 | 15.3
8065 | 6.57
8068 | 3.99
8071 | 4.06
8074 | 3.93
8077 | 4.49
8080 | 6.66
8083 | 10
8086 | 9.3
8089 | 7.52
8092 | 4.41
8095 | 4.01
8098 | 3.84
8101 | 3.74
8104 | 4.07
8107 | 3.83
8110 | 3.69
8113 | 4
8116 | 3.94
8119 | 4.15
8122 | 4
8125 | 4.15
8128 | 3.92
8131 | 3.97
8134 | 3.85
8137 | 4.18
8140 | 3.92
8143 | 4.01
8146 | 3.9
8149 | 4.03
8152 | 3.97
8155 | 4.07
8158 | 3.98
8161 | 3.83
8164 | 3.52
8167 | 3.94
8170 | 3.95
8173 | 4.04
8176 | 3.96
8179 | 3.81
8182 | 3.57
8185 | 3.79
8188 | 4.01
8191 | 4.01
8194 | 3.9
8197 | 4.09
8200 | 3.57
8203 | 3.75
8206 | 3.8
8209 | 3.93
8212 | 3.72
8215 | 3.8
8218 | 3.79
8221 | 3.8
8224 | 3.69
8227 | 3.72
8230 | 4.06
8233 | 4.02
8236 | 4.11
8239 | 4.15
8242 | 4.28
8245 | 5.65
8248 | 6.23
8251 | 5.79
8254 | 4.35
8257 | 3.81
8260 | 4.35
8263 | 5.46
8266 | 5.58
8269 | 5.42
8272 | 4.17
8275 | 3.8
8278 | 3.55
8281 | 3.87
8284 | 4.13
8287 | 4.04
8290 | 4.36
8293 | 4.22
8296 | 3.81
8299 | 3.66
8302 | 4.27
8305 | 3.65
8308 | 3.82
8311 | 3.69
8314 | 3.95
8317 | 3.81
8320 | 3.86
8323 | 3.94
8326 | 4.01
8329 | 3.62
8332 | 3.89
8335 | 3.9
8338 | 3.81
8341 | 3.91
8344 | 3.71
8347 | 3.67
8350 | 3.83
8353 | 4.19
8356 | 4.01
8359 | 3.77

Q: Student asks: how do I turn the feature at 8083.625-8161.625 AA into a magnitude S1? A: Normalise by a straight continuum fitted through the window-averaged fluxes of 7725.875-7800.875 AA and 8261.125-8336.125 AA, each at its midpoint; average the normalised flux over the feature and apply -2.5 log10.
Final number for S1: -0.08 mag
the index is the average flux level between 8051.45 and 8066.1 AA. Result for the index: 11.8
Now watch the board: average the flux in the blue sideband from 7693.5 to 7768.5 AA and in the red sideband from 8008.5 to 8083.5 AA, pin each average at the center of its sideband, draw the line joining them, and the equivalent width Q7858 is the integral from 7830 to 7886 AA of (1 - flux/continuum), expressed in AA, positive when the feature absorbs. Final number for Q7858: 9.35 AA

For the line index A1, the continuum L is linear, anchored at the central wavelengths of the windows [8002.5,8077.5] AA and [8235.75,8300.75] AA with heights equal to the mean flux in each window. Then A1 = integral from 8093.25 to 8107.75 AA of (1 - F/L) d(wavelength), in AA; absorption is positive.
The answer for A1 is 4.0 AA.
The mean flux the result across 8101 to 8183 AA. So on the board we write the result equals 3.93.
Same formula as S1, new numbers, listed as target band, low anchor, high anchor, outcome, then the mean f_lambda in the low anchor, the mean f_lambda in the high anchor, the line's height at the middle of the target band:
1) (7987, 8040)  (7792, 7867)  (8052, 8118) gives 0.385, 4.02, 6.53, 5.83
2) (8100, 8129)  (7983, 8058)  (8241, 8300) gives 0.183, 4.77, 4.54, 4.68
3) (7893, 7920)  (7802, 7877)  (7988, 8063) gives 0.146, 4.02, 5.55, 4.57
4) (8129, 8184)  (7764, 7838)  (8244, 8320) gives 0.089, 3.94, 4.36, 4.25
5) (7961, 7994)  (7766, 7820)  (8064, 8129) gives 0.163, 3.92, 4.92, 4.52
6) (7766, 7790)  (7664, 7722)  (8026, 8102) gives 0.136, 3.89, 6.44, 4.48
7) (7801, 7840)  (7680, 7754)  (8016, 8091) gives 0.193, 4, 6.46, 4.76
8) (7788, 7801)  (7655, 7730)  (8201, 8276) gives 0.052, 3.9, 4.37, 3.99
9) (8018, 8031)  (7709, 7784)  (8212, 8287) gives 0.070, 4.05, 4.38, 4.23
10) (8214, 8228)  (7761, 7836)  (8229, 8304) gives 0.169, 3.95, 4.44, 4.4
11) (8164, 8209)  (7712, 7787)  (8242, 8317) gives 0.123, 4.04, 4.39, 4.33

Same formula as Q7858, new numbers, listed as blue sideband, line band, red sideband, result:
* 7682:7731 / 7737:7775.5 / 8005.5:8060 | 2.1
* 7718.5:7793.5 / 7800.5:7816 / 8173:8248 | 0.4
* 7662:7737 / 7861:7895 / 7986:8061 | 4.9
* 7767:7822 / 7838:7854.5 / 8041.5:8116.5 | 0.9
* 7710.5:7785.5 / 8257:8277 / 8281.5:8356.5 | -3.9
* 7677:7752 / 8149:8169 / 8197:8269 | 1.8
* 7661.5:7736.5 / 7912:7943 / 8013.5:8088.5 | 8.5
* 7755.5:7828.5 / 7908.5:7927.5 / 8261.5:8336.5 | -0.2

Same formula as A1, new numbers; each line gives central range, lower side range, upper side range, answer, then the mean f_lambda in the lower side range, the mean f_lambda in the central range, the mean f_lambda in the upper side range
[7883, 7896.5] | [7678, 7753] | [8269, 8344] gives -0.5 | 3.99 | 4.12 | 3.93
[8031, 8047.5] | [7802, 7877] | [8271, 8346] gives -3.8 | 4.02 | 4.89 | 3.89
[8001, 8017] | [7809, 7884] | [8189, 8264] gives 0.7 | 4.01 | 3.93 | 4.22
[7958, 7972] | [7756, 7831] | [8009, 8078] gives 3.5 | 3.94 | 3.97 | 5.9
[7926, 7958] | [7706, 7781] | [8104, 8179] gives -0.2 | 4.05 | 4.02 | 3.95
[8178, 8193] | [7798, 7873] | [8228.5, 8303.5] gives 1.8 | 4.03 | 3.84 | 4.45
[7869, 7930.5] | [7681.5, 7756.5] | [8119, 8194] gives -0.3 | 4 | 3.99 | 3.94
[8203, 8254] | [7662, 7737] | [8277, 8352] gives -4.9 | 3.95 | 4.27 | 3.88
